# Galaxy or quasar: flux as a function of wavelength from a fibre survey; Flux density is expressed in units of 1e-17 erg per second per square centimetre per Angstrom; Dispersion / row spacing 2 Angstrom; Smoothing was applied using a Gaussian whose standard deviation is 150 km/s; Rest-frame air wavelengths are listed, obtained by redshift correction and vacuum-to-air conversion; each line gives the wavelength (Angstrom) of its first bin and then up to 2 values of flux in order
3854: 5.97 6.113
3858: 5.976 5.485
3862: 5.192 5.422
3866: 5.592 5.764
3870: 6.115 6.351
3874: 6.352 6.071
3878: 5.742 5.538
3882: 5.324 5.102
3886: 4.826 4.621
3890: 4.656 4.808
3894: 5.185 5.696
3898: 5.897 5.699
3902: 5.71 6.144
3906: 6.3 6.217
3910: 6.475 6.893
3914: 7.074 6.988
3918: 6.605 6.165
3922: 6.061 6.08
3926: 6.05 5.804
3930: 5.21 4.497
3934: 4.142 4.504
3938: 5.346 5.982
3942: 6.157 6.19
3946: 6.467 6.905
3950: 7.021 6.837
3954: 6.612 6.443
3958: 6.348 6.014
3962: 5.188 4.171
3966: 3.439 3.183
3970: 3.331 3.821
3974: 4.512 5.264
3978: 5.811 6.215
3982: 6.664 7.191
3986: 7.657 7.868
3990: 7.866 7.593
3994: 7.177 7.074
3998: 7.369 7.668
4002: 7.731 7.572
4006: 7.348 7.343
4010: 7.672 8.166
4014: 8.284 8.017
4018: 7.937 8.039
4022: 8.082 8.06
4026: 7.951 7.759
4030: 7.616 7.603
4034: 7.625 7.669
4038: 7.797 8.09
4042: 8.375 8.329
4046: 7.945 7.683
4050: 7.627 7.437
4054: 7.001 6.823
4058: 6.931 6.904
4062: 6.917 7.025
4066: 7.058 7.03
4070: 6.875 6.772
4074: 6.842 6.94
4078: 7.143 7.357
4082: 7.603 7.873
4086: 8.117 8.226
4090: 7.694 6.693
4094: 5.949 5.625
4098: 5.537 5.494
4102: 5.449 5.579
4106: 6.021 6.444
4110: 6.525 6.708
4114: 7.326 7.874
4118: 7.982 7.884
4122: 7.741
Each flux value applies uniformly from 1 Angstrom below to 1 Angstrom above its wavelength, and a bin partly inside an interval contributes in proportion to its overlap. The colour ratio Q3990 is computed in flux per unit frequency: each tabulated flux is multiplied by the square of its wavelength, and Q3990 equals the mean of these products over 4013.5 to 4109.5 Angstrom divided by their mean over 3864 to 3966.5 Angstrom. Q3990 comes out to 1.34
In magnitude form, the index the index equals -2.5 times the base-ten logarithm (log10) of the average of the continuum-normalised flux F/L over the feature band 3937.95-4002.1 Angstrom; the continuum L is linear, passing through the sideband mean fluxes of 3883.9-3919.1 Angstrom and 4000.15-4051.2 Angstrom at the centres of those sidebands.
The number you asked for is 0.14 mag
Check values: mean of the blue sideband 5.85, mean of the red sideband 7.85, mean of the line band 6.14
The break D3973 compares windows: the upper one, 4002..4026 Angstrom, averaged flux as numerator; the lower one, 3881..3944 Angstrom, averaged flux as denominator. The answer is 1.4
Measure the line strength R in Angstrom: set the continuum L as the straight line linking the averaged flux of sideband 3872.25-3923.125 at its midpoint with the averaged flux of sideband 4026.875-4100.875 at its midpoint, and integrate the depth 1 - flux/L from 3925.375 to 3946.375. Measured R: 2.5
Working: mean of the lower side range 5.85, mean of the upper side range 7.25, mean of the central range 5.45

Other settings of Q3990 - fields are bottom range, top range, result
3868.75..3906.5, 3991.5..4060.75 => 1.47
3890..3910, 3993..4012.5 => 1.38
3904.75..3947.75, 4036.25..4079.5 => 1.31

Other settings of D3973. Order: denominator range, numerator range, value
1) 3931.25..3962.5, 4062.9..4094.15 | 1.22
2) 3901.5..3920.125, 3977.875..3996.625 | 1.11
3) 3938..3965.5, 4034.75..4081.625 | 1.20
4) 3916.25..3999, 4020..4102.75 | 1.23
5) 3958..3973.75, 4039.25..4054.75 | 1.81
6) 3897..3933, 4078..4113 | 1.09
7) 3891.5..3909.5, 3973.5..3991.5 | 1.15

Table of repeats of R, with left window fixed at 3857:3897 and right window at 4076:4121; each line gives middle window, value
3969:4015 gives -4.55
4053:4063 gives -0.45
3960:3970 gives 3.16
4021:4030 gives -2.12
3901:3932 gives -2.49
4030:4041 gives -2.15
